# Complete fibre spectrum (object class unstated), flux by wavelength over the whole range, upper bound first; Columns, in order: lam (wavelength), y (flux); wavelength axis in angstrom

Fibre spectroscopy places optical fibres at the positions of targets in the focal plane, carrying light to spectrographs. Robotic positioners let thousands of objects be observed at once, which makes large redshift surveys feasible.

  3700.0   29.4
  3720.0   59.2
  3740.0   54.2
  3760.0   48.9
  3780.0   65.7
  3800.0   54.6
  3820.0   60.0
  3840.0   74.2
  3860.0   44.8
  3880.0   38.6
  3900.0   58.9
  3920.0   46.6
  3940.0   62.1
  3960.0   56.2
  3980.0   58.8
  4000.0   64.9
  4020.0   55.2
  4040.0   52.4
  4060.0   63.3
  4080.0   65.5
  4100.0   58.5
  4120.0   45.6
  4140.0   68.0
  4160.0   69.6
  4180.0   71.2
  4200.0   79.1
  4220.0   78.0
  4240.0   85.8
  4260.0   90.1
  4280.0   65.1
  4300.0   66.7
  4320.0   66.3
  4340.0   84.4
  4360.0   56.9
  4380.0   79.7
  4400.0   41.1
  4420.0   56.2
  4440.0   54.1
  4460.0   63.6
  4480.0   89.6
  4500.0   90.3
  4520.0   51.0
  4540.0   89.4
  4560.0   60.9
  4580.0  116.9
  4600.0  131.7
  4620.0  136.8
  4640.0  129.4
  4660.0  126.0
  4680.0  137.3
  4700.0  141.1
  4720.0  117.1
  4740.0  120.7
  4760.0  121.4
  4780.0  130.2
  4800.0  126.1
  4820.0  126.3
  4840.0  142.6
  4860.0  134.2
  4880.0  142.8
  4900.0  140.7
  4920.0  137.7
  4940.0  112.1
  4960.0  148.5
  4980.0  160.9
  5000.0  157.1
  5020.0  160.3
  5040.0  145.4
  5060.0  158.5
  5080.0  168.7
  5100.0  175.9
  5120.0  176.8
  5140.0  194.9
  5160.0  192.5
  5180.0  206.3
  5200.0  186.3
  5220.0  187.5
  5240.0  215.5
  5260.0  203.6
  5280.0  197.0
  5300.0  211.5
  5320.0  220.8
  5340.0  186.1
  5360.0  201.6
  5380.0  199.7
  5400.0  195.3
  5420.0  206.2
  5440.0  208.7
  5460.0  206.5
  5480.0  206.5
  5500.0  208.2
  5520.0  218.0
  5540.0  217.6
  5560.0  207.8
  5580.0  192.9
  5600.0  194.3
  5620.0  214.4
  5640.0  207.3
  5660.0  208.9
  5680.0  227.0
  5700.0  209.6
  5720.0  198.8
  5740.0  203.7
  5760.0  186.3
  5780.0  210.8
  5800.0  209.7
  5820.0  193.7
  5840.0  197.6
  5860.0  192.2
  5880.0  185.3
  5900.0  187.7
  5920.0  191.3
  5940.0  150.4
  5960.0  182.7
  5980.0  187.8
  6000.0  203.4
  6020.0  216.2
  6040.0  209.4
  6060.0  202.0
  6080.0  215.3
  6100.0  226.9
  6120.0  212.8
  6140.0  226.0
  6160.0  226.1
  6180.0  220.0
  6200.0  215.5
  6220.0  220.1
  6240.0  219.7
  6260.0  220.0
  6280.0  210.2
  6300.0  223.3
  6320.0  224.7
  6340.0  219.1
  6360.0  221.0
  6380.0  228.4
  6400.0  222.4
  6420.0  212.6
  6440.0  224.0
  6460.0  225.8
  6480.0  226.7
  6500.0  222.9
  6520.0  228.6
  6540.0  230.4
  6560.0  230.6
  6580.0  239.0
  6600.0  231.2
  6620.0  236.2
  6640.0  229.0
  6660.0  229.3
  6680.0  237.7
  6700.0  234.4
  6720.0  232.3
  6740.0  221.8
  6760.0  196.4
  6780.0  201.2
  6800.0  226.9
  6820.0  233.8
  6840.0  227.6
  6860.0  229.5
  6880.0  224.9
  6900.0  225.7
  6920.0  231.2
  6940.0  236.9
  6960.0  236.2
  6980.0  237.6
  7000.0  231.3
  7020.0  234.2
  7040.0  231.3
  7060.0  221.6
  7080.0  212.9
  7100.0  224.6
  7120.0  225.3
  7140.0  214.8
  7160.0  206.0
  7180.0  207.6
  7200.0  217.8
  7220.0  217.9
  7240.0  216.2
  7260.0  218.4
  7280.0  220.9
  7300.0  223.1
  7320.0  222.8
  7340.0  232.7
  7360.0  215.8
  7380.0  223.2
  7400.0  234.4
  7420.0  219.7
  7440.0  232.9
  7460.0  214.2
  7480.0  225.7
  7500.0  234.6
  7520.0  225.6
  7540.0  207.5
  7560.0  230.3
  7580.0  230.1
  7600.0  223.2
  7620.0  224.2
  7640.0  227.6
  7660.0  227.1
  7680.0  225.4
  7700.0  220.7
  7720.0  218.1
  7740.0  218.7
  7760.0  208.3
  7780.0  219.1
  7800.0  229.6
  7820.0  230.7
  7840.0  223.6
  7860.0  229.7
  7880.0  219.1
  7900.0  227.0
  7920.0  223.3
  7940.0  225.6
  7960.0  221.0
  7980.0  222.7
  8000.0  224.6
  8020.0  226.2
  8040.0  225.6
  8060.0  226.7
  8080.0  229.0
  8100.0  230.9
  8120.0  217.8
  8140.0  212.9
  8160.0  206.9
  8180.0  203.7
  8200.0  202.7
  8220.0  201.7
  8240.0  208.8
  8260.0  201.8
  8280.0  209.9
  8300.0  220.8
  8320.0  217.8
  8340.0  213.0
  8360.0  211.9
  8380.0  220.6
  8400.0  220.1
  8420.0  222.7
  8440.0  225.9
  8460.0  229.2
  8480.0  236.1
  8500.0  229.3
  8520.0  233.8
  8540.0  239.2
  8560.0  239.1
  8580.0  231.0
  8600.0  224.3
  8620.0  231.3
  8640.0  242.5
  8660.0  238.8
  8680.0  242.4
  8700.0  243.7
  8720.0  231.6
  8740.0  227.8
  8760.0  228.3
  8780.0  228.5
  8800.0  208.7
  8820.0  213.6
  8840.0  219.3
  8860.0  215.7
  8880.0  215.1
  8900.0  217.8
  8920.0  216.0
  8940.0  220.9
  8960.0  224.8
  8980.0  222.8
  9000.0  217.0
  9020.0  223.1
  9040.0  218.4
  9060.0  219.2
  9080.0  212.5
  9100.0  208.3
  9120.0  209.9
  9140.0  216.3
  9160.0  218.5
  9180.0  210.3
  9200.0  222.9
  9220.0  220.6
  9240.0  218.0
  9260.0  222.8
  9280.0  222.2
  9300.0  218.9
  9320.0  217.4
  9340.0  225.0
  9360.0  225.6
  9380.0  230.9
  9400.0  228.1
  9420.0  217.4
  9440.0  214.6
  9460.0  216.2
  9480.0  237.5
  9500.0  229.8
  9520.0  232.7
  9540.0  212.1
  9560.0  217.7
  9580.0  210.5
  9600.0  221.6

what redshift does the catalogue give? 0.15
